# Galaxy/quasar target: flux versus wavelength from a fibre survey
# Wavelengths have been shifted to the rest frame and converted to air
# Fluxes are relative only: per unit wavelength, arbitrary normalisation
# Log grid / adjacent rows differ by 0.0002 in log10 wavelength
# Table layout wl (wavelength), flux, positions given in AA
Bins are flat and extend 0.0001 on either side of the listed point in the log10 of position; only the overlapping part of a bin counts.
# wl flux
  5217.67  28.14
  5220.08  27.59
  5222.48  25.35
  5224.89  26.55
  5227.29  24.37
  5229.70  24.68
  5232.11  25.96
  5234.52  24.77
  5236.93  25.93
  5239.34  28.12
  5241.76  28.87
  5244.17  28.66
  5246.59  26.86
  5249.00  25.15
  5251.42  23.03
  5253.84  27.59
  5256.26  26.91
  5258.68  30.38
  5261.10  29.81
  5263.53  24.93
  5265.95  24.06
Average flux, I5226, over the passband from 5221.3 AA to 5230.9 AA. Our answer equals 25.2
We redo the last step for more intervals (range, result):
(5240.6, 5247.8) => 28.1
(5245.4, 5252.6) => 25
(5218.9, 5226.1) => 26.5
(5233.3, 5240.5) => 26.3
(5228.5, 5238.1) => 25.3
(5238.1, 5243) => 28.5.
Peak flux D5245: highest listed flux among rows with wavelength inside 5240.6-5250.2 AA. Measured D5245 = 28.87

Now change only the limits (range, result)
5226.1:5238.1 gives 25.96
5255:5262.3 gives 30.38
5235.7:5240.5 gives 28.12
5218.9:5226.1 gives 27.59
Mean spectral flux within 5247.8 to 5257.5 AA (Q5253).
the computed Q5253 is 25.7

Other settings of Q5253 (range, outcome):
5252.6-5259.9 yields 28.3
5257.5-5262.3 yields 30.1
